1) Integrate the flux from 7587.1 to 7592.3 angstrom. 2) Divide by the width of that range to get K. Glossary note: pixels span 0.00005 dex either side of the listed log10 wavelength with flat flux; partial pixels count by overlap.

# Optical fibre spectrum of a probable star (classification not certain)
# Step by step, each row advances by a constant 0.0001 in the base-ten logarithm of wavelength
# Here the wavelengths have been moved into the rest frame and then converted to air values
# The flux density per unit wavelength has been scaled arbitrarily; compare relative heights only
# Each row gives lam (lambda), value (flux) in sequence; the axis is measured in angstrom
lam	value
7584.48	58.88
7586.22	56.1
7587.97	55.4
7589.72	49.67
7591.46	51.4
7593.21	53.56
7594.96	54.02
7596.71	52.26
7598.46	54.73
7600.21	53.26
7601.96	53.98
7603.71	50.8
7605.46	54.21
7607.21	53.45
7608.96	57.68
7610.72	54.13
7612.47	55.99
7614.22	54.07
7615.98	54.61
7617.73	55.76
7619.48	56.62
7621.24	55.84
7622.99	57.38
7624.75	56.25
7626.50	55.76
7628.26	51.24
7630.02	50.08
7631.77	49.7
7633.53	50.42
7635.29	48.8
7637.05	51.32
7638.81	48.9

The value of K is 52.2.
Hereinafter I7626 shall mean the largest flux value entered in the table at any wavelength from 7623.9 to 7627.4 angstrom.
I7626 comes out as 56.25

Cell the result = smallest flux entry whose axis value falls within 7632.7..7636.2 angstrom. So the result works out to 48.8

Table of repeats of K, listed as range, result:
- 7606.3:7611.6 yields 55.1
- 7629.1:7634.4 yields 50.1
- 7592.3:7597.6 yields 53.2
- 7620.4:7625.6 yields 56.5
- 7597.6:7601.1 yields 54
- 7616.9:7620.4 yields 56.2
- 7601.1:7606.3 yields 53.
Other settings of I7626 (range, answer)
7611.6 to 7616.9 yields 55.99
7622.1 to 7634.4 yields 57.38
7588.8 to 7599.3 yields 54.73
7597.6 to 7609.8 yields 57.68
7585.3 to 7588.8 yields 56.1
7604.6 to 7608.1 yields 54.21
